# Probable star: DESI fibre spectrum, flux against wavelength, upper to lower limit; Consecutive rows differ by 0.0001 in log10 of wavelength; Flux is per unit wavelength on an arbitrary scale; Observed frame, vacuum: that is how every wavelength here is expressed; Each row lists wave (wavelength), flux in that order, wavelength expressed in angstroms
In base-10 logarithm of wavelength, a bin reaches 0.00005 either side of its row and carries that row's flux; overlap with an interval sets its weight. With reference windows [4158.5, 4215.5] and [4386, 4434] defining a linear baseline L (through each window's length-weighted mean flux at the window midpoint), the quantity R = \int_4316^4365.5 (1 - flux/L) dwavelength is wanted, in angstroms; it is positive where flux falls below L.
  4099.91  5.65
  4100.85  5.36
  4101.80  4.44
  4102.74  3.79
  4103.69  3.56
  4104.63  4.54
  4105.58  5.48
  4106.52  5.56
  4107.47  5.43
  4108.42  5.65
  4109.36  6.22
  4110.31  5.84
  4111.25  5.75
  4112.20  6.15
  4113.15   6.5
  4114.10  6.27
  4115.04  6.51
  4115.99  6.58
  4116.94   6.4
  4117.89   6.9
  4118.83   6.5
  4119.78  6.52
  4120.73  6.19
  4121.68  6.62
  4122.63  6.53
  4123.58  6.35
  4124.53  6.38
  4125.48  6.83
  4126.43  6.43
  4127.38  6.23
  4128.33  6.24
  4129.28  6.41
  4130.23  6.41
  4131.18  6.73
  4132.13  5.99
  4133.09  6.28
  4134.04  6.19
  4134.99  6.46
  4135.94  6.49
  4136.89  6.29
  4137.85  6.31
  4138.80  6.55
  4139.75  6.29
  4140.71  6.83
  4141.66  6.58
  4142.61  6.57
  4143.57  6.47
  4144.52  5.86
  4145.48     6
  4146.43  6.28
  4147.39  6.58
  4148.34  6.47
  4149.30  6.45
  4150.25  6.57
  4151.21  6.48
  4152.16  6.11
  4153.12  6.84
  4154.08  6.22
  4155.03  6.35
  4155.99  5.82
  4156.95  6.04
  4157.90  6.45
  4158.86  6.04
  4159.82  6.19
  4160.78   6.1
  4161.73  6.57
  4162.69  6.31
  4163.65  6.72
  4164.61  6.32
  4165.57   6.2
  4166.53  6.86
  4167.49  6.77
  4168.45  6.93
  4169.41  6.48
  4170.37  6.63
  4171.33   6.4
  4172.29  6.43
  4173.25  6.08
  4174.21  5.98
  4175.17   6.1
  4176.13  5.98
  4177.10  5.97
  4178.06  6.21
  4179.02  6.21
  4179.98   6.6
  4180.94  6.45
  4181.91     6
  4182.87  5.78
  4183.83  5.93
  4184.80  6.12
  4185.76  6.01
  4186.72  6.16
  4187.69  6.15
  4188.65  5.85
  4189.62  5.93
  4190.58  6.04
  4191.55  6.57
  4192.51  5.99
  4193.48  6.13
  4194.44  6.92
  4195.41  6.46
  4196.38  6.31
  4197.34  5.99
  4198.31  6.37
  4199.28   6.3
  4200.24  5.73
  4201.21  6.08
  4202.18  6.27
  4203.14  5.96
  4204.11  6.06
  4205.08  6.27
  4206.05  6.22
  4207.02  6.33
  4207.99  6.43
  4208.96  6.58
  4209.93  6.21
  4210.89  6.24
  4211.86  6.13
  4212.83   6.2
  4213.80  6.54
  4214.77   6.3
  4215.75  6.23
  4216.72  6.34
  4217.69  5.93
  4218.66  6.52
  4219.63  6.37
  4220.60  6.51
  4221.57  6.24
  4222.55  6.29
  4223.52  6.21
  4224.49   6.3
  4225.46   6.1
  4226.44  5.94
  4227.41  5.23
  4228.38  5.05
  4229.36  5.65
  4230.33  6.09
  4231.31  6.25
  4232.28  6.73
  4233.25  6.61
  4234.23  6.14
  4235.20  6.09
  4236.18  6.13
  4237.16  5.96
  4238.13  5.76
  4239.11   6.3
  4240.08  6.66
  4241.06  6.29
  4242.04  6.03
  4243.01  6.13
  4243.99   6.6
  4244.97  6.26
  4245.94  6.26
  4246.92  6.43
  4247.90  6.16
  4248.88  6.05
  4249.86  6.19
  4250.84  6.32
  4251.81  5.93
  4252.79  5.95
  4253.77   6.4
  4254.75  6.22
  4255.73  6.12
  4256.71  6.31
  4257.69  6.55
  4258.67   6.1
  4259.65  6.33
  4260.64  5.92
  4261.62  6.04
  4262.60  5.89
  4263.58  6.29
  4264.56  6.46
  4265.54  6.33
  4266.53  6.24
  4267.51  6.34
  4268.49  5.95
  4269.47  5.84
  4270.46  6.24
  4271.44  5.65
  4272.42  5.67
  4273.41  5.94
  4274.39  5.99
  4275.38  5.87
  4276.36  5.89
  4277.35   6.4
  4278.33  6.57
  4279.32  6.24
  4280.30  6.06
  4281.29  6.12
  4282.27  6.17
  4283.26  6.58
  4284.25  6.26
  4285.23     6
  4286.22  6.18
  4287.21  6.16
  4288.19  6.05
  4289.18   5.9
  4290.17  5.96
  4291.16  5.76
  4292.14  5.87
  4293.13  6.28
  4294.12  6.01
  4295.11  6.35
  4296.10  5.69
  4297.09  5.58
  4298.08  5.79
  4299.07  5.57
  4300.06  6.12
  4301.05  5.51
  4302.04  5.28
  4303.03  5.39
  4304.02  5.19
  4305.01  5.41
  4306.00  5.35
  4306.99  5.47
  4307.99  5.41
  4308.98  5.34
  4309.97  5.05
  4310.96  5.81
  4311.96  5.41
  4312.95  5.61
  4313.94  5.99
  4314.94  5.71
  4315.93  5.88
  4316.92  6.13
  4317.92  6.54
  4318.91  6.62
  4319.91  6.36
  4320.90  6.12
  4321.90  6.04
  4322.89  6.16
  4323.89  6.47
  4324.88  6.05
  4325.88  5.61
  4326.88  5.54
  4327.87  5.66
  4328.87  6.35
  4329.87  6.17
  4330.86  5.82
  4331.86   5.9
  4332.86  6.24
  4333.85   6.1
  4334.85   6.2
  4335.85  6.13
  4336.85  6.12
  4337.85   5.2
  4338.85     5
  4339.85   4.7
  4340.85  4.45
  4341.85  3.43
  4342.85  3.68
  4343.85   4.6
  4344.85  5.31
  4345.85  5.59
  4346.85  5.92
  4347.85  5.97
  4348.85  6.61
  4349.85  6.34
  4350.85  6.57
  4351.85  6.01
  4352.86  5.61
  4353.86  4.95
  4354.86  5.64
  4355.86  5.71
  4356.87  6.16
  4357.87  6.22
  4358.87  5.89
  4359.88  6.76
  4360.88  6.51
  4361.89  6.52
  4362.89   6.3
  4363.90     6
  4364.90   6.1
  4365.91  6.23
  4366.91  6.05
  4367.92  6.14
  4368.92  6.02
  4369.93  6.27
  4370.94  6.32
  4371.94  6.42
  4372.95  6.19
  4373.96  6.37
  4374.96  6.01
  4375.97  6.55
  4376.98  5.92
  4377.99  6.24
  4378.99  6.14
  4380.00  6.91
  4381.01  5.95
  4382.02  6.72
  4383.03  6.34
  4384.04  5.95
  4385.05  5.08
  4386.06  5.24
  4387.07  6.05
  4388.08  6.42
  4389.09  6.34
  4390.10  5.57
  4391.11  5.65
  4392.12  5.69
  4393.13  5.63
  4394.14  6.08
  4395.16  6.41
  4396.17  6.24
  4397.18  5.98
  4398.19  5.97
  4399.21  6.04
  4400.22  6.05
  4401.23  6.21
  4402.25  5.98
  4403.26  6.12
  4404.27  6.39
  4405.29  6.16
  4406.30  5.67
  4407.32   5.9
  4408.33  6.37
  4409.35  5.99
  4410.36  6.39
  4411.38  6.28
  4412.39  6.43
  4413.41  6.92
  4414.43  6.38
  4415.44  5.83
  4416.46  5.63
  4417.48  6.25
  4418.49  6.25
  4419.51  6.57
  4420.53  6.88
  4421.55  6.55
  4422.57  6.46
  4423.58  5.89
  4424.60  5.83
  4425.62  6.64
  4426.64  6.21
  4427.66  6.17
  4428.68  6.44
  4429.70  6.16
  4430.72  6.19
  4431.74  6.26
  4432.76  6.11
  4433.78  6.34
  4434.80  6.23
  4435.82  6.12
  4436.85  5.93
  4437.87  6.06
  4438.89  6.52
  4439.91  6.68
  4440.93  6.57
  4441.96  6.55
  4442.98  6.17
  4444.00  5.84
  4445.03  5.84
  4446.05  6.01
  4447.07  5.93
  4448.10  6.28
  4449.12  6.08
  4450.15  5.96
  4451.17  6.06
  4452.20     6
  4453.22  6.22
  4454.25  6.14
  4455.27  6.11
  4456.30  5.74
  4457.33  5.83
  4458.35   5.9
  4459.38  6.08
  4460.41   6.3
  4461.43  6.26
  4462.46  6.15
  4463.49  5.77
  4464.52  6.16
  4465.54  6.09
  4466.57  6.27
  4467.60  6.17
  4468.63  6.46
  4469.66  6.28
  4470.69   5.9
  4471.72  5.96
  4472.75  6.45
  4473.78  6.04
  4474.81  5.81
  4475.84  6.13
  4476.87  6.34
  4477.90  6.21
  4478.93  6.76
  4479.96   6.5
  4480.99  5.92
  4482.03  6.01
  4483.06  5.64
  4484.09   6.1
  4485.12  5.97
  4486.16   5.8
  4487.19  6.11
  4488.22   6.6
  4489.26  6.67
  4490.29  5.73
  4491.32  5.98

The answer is 2.8 angstroms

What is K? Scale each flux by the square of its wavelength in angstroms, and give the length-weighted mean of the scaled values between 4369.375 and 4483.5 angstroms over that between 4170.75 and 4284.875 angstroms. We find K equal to 1.09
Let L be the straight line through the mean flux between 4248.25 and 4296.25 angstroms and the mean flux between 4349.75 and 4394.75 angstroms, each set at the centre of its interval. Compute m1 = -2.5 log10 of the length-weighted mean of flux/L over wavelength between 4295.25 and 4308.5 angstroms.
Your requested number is 0.11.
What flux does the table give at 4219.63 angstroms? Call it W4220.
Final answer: 6.37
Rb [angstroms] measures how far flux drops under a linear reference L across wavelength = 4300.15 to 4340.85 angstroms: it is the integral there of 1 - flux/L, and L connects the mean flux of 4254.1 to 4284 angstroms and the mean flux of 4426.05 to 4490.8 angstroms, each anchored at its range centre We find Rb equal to 2.5 angstroms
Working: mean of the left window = 6.14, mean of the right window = 6.15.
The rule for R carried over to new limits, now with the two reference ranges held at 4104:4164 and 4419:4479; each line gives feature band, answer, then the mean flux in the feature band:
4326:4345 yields 2.5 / 5.4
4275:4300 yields 0.7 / 6.05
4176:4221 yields 0.3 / 6.21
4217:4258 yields 0.5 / 6.17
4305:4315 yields 1.2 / 5.5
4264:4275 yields 0.3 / 6.06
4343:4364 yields 1.0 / 5.92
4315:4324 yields 0.0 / 6.22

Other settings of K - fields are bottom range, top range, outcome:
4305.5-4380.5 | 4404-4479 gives 1.10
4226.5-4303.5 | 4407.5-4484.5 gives 1.11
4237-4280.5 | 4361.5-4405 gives 1.05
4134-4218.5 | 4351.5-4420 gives 1.07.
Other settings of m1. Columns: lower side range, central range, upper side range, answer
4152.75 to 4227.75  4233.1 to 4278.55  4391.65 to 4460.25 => 0.01 mag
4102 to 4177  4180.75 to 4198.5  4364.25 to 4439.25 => 0.01 mag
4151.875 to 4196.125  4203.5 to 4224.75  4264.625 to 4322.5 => -0.02 mag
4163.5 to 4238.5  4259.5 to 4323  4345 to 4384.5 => 0.04 mag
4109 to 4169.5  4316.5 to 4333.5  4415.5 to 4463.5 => 0.03 mag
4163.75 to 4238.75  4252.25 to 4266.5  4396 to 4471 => 0.00 mag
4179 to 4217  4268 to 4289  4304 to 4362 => -0.03 mag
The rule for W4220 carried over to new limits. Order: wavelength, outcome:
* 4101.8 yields 4.44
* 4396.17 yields 6.24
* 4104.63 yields 4.54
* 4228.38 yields 5.05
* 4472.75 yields 6.45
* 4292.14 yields 5.87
